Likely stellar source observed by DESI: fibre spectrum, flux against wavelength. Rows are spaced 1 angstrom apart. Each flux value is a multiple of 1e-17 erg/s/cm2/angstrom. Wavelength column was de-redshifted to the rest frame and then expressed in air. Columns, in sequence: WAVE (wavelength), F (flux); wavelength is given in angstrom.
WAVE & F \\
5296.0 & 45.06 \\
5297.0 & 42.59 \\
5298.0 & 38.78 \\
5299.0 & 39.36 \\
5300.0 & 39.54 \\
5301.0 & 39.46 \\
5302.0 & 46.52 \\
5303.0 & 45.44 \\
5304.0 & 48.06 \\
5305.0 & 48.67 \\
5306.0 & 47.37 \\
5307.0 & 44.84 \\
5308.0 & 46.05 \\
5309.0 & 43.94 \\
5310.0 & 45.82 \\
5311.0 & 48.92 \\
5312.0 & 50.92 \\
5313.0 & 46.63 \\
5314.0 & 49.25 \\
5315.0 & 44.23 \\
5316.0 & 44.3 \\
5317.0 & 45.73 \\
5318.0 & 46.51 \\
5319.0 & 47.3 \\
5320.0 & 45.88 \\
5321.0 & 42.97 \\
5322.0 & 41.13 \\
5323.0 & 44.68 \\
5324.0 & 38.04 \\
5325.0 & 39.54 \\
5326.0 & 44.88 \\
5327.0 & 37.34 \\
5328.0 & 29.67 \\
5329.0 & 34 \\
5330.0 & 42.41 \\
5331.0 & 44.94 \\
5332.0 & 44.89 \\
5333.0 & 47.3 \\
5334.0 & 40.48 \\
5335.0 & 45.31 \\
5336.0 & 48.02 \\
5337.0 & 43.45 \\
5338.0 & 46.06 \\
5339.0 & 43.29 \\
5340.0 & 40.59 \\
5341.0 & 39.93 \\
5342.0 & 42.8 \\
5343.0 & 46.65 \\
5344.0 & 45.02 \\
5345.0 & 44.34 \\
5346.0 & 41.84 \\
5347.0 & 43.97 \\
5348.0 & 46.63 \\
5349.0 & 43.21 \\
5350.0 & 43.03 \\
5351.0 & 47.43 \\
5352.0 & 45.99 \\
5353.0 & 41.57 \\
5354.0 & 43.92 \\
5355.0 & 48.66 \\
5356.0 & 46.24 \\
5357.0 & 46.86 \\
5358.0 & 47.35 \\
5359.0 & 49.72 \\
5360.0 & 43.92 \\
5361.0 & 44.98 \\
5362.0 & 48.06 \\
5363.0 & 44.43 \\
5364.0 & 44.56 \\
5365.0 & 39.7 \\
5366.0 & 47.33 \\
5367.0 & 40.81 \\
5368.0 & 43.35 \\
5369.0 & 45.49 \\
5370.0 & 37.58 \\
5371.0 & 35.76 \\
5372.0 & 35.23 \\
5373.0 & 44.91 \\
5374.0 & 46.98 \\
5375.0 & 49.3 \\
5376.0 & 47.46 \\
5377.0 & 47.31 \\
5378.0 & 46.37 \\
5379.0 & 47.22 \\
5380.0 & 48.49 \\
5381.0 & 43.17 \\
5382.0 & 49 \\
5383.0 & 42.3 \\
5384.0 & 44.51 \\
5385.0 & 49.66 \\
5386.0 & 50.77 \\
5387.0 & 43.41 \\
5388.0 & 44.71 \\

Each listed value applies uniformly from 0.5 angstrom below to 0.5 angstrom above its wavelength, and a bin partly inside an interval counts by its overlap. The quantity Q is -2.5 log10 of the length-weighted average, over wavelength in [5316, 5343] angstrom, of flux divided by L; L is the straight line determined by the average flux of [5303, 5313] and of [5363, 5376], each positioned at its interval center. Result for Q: 0.07 mag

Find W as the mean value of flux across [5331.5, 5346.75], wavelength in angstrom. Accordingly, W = 44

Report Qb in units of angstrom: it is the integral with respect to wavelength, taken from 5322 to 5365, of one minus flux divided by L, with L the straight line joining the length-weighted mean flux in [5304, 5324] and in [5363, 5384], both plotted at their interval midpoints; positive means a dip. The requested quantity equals 1.3 angstrom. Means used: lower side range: 45.9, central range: 43.6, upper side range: 44.1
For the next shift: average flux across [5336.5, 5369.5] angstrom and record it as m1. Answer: 44.6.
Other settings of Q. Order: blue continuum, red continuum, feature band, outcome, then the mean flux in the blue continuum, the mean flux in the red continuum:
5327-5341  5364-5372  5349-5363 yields -0.11 mag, 42.1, 41.2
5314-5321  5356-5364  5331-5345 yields 0.04 mag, 45.7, 46.3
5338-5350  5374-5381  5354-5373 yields 0.04 mag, 43.6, 47.3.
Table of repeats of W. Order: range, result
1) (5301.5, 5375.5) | 44.2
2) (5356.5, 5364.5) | 46.2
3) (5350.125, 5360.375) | 46.1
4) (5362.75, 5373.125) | 41.6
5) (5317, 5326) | 43.5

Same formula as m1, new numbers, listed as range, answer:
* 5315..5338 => 42.8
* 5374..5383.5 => 46.7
